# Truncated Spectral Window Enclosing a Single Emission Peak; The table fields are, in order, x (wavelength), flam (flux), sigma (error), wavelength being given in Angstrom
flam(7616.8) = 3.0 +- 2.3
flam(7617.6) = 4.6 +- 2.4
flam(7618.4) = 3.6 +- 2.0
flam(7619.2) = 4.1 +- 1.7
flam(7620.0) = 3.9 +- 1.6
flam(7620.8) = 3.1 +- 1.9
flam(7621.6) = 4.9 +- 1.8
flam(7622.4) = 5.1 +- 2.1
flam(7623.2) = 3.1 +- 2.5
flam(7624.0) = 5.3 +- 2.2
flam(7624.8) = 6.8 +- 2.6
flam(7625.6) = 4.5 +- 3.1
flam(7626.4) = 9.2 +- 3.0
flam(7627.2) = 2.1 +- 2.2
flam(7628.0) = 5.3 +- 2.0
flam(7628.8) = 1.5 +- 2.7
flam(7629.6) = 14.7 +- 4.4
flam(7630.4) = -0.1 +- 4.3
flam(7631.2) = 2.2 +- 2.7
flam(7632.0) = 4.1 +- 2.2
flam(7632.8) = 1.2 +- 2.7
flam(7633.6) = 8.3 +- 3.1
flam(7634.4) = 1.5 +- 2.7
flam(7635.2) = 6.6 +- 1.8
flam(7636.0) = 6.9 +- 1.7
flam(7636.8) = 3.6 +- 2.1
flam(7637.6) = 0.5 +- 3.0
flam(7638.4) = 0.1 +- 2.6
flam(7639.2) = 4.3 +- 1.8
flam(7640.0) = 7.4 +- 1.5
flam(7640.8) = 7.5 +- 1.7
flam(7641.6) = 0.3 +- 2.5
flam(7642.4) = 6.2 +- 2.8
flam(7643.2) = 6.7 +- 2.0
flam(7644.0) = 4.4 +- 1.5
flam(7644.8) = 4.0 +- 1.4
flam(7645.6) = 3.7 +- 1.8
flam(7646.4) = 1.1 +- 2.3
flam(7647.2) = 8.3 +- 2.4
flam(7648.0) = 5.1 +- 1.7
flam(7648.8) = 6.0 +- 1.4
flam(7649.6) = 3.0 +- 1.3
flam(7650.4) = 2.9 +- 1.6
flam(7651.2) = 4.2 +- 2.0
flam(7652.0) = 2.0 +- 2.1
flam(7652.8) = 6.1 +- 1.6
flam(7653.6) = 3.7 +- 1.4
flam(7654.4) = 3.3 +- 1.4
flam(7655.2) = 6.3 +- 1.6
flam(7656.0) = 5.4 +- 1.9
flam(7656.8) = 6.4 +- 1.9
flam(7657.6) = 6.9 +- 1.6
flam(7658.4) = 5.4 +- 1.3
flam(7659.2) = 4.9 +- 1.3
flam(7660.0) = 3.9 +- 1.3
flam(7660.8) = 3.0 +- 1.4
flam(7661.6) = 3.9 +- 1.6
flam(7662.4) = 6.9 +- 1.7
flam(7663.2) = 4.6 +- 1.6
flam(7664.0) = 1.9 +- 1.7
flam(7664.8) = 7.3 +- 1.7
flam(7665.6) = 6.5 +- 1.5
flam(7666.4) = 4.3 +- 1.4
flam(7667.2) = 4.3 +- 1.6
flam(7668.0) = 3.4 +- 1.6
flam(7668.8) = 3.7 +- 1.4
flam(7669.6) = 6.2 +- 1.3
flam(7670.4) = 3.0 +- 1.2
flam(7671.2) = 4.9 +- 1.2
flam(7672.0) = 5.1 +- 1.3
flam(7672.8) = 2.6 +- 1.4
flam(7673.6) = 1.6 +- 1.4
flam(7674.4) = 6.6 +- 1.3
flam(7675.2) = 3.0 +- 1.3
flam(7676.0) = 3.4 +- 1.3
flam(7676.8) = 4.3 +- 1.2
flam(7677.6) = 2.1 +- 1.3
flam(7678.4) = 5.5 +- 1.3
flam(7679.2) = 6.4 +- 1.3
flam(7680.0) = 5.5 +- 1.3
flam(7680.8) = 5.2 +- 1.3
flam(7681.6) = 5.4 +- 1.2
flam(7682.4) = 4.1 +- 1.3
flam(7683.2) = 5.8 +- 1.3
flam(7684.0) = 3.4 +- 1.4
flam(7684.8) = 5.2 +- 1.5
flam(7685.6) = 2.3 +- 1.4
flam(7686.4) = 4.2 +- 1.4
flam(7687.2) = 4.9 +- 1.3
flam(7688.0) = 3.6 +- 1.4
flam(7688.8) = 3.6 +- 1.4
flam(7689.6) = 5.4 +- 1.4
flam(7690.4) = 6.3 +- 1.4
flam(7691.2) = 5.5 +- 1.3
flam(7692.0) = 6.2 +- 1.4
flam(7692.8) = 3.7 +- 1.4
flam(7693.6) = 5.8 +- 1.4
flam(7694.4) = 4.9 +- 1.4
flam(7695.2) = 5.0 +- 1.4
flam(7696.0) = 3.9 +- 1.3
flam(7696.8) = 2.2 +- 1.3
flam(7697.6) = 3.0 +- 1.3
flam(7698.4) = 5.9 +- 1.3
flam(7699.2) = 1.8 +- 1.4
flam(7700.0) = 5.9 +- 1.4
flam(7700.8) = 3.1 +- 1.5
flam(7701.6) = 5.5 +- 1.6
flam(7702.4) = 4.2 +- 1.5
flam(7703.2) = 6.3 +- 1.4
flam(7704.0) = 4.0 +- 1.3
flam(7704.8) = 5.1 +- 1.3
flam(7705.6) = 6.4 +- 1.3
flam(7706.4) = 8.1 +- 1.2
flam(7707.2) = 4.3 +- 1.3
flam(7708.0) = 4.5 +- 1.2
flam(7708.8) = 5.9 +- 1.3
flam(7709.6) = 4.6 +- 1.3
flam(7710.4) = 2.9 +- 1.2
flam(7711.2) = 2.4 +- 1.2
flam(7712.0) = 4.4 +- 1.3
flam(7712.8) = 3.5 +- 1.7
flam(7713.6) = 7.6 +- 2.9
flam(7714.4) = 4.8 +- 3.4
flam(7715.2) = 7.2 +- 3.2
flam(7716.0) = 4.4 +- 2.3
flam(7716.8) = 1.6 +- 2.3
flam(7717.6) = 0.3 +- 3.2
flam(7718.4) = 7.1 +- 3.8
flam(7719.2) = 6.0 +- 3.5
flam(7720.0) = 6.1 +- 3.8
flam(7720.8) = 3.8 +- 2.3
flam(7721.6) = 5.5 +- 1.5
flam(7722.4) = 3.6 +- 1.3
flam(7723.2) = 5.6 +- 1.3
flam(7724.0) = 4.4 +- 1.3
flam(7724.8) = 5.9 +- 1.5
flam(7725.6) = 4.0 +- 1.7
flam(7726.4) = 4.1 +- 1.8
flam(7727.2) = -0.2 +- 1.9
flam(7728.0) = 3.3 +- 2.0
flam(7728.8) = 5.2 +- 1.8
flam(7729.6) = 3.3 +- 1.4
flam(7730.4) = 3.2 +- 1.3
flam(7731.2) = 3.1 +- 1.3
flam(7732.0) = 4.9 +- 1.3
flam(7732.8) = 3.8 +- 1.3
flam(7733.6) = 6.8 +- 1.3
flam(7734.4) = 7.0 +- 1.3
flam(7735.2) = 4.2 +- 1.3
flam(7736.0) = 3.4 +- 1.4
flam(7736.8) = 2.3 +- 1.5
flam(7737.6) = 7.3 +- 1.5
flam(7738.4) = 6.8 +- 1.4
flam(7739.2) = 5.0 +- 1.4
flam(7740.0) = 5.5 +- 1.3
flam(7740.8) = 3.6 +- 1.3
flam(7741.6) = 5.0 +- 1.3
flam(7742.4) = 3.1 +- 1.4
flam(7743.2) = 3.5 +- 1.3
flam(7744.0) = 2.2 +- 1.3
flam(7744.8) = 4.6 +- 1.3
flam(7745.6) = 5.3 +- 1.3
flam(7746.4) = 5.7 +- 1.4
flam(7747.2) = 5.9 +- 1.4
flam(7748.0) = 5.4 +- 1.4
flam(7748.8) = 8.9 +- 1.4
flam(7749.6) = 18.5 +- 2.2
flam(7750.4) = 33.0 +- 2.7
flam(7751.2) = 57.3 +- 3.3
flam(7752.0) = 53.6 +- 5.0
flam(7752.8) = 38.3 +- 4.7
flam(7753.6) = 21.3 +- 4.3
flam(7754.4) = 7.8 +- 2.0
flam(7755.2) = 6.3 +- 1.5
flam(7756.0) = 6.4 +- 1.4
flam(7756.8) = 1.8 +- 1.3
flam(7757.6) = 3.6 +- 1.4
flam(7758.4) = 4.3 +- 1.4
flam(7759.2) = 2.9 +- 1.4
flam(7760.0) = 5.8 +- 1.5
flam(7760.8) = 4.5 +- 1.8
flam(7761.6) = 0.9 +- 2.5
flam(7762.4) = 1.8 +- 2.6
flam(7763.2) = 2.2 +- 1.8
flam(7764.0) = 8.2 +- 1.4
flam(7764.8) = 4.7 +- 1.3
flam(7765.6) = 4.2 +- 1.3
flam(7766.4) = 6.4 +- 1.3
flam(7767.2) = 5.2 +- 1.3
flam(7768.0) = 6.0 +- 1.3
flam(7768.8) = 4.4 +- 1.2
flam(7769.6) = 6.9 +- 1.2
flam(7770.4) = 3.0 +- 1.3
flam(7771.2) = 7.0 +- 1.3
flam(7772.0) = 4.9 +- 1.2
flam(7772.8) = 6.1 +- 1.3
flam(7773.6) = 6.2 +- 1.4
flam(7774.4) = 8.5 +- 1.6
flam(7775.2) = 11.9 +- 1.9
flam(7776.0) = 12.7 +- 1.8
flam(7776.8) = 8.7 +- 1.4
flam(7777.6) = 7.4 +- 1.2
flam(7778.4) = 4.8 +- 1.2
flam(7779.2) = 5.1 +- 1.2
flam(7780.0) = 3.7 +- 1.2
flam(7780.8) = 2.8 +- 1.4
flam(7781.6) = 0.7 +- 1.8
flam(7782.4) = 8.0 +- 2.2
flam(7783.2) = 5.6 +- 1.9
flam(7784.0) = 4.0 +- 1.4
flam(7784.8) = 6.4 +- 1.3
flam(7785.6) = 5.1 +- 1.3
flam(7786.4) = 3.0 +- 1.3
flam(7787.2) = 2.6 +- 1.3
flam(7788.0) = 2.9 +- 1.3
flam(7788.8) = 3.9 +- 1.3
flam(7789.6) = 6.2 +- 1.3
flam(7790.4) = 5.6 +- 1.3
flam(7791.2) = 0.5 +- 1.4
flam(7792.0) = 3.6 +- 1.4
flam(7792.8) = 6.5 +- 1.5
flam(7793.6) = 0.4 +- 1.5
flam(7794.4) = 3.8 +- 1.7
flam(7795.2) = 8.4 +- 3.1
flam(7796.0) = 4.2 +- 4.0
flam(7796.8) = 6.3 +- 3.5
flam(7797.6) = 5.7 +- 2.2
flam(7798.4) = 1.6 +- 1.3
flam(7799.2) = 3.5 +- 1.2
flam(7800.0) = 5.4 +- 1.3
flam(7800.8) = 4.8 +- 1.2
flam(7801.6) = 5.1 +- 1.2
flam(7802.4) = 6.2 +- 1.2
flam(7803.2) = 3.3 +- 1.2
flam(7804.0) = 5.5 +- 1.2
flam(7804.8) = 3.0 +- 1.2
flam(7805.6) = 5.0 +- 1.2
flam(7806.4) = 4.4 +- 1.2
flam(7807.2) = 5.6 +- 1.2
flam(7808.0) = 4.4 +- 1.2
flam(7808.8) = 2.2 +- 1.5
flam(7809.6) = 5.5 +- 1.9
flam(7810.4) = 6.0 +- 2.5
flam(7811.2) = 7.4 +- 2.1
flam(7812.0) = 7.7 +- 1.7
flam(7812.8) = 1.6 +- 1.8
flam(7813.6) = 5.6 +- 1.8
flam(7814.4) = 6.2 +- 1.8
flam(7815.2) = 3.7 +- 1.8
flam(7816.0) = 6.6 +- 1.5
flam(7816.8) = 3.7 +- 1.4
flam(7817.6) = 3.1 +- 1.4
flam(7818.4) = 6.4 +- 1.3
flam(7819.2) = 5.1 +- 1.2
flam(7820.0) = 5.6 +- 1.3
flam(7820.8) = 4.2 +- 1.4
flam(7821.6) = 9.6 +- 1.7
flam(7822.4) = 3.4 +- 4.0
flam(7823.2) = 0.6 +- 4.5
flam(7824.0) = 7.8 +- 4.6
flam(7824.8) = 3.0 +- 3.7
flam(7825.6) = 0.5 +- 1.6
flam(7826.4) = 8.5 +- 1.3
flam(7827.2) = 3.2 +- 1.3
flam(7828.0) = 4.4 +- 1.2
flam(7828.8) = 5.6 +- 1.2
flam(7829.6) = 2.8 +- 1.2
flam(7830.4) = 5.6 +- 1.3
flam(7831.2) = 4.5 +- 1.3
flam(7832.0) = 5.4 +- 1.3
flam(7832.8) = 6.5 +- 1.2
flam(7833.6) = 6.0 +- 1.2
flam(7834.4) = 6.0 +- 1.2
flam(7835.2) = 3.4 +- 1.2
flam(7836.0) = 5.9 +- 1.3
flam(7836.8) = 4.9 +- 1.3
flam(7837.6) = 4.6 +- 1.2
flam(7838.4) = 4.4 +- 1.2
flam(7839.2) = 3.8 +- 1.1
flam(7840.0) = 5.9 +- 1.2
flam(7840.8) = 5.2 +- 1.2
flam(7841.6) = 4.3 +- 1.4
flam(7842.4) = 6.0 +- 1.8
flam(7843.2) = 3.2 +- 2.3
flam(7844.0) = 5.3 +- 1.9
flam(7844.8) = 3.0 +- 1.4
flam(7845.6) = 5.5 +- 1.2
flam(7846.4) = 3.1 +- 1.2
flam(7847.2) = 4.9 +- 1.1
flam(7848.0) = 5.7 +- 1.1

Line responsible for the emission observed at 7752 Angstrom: H-alpha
